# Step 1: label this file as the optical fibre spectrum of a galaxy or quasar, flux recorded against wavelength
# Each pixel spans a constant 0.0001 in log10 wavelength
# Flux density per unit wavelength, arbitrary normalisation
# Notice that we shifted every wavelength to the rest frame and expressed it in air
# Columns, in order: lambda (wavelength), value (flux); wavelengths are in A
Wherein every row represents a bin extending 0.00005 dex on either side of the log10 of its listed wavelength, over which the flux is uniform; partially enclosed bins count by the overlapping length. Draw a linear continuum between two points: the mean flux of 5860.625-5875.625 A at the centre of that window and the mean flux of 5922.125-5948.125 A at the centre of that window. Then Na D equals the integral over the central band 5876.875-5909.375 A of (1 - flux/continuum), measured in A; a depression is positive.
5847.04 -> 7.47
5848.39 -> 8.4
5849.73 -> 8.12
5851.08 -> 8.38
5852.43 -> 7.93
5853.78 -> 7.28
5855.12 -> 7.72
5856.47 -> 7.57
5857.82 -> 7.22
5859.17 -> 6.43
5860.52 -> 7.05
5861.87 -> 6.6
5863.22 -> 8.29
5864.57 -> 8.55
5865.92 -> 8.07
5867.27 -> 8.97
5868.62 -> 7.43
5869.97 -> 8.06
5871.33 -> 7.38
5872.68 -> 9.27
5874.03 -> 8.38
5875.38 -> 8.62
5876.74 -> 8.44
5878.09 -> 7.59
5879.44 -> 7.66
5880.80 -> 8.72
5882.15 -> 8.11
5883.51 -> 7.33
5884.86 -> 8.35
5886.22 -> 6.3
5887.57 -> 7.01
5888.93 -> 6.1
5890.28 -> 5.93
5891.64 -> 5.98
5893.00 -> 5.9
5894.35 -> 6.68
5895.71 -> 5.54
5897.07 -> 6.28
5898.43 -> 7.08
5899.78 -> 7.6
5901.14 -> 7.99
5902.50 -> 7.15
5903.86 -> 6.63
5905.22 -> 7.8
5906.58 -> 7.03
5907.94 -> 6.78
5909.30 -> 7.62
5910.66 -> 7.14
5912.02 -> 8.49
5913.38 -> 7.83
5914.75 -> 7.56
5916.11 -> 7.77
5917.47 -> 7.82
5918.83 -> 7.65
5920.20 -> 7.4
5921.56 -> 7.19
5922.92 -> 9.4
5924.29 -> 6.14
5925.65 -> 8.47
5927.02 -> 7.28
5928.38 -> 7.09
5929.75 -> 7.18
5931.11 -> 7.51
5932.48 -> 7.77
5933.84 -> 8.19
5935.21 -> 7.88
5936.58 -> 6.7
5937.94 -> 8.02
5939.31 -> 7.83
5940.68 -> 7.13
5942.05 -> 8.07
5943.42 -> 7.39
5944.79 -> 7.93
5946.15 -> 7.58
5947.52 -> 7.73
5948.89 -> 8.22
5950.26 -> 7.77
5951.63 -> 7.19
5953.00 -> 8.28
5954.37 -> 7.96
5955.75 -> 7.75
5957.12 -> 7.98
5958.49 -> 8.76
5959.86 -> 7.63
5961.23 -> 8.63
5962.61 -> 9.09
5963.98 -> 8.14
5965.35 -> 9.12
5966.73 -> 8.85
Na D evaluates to 3.6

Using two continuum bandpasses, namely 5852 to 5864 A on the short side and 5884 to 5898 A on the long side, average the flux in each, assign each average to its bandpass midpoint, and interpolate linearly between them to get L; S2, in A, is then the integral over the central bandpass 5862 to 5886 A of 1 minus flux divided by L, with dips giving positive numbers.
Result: -4.2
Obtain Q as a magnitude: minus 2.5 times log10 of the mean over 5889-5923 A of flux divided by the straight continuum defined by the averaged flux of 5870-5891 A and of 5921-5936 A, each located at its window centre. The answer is 0.074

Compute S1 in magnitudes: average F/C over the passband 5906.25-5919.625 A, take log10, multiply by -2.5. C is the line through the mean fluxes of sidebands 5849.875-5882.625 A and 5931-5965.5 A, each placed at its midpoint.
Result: 0.05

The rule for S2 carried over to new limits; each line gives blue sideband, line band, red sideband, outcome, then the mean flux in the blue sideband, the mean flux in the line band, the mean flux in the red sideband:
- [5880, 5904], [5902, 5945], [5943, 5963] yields -0.46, 6.94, 7.55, 7.98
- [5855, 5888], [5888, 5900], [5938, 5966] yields 2.38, 7.81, 6.31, 8.01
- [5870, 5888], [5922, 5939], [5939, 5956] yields 0.37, 7.95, 7.63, 7.75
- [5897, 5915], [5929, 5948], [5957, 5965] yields 0.89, 7.39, 7.63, 8.44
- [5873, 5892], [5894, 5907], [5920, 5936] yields 1.00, 7.52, 6.98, 7.63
